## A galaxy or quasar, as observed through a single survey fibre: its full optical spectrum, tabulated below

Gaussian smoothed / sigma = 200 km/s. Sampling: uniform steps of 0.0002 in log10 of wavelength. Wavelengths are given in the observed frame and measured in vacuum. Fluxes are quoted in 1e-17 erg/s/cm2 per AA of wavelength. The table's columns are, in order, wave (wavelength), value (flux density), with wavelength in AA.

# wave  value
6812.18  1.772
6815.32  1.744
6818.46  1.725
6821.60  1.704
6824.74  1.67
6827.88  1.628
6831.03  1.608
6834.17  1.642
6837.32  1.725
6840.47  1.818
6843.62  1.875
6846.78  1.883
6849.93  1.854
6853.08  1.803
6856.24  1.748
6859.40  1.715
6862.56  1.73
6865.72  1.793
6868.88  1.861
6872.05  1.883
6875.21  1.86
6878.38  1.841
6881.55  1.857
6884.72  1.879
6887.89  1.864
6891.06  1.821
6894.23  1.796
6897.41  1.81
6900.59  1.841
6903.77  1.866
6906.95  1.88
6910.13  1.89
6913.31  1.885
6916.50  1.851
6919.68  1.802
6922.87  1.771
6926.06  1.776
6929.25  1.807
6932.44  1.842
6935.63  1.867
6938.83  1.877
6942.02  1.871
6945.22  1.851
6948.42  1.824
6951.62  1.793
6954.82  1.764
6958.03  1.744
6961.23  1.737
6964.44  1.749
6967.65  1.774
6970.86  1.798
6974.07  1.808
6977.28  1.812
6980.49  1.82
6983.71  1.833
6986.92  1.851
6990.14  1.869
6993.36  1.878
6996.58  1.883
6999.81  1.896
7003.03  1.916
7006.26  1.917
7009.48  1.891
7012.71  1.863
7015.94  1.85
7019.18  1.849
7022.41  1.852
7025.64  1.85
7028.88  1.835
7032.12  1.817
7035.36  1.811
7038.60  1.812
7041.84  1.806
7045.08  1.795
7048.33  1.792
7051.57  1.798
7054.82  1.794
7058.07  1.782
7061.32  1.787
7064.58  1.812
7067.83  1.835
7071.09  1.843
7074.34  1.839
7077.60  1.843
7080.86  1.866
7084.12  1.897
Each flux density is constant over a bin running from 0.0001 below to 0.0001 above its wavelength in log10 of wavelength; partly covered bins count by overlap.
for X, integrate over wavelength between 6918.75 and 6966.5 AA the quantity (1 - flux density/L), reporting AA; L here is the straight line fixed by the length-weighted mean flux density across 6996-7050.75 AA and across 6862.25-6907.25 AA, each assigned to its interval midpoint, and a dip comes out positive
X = 1.0 AA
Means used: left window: 1.84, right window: 1.85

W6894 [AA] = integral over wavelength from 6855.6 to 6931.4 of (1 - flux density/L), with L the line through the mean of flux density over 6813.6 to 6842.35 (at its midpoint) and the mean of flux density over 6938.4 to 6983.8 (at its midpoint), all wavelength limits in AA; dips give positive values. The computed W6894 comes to -3.4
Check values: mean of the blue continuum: 1.7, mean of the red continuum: 1.8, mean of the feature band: 1.83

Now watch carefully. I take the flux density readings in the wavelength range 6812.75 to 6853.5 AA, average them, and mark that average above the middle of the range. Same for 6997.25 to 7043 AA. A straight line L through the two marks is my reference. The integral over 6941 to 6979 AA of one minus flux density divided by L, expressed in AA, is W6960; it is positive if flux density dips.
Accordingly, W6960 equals 0.6 AA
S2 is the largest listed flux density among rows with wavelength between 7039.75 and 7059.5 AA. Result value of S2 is 1.806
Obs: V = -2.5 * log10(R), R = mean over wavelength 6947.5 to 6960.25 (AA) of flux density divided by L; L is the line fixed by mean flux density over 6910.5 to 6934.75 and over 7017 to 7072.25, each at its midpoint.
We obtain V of 0.03 mag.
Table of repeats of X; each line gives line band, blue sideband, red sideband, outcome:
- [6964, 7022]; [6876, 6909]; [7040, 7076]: -0.9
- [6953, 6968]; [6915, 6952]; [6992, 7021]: 0.8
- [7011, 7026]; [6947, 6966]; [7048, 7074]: -0.5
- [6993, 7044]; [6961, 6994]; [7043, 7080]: -1.2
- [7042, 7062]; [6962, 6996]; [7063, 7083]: 0.5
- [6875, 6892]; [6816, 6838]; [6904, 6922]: -0.6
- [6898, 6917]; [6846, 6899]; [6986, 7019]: -0.3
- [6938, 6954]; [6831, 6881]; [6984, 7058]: -0.1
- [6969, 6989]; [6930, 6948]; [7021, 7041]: 0.3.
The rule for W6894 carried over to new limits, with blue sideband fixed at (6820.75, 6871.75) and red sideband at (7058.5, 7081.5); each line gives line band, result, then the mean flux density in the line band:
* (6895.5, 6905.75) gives -0.4 AA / 1.84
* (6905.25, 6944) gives -1.3 AA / 1.84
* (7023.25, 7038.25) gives -0.1 AA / 1.83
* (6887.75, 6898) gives -0.3 AA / 1.82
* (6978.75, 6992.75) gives -0.3 AA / 1.85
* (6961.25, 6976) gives 0.1 AA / 1.78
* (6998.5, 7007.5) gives -0.5 AA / 1.91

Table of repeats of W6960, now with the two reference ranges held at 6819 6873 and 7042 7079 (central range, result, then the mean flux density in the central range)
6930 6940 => -0.4 AA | 1.86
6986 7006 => -1.0 AA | 1.88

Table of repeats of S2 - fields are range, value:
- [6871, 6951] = 1.89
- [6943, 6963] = 1.851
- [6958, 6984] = 1.833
